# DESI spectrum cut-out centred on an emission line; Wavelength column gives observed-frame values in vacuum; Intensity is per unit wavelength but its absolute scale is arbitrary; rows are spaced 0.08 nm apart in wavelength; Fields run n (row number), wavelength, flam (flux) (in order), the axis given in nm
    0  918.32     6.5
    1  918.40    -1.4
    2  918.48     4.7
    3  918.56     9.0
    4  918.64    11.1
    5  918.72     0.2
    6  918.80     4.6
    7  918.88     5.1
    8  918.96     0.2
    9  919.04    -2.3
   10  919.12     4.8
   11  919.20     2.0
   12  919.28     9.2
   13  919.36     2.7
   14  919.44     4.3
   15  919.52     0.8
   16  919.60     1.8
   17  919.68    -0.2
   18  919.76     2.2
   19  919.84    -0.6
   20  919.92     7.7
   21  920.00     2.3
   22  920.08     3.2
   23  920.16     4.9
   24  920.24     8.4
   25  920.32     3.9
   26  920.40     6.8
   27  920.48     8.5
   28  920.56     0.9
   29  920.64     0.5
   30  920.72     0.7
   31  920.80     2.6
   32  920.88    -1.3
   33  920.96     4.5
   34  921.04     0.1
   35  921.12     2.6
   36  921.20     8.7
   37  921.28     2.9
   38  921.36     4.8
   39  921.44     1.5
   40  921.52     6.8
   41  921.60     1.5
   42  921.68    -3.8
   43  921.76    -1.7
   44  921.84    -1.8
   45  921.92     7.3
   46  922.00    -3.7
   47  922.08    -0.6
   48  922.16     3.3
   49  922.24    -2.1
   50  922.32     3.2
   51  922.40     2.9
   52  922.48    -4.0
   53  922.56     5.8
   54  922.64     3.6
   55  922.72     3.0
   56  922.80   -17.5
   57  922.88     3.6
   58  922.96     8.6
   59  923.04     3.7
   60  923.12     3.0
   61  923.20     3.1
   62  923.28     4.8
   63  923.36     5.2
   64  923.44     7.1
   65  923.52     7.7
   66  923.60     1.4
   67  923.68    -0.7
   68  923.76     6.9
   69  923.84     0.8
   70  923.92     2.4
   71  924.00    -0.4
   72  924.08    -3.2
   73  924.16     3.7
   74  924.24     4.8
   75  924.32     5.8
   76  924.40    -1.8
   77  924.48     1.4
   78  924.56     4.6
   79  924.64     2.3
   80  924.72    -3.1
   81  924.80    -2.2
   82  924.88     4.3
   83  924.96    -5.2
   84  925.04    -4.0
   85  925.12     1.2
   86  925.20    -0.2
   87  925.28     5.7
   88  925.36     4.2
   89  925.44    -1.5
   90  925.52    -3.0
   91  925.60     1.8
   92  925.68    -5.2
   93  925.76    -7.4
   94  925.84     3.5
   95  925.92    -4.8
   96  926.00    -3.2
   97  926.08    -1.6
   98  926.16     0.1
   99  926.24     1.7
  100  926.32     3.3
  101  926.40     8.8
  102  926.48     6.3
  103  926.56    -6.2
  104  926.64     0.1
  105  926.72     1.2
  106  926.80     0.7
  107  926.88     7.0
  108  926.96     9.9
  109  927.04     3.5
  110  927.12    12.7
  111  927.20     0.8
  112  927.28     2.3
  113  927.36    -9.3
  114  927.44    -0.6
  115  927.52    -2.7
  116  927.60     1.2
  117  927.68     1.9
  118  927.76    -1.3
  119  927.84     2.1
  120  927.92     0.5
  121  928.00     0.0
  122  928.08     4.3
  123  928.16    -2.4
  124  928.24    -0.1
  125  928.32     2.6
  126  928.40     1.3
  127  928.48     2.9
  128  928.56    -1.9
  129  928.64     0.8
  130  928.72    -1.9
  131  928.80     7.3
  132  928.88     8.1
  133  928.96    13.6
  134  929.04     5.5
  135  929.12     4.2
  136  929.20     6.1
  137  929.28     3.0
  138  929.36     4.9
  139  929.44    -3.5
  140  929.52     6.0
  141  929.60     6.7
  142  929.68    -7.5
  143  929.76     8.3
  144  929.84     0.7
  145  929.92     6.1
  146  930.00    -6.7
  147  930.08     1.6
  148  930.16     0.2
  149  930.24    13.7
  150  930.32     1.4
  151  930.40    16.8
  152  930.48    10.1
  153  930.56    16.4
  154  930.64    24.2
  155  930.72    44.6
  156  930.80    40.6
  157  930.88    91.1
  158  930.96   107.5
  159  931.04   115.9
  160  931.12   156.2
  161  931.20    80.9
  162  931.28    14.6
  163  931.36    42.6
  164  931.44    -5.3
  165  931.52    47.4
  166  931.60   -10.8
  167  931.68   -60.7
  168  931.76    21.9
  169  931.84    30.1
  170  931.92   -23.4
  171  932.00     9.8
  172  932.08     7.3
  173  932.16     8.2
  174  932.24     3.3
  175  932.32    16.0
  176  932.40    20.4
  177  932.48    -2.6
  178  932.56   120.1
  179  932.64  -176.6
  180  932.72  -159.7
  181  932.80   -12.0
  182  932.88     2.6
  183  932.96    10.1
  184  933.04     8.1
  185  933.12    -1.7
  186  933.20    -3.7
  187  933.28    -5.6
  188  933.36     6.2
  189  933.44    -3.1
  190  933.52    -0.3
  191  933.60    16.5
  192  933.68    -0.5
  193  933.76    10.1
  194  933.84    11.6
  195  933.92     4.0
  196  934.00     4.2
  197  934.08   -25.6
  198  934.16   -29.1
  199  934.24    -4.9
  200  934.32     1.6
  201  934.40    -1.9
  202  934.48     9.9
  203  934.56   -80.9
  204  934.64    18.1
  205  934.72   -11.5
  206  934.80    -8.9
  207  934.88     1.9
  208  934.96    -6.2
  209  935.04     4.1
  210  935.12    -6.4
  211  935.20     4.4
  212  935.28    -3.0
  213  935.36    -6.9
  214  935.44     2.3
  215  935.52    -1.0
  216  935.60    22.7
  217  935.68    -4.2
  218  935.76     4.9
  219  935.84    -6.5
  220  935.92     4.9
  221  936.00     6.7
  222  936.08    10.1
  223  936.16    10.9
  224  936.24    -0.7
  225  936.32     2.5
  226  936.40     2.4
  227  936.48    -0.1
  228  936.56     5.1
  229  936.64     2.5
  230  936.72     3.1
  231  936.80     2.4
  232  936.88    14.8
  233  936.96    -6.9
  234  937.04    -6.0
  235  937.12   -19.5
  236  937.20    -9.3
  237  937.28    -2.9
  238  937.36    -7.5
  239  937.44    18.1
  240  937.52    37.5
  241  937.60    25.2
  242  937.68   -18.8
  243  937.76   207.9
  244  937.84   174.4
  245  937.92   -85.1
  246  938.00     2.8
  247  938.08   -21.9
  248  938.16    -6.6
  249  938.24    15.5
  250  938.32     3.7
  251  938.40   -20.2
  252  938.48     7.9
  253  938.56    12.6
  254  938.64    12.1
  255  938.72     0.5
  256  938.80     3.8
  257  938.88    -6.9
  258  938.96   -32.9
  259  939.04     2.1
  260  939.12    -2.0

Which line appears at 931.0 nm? H-beta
